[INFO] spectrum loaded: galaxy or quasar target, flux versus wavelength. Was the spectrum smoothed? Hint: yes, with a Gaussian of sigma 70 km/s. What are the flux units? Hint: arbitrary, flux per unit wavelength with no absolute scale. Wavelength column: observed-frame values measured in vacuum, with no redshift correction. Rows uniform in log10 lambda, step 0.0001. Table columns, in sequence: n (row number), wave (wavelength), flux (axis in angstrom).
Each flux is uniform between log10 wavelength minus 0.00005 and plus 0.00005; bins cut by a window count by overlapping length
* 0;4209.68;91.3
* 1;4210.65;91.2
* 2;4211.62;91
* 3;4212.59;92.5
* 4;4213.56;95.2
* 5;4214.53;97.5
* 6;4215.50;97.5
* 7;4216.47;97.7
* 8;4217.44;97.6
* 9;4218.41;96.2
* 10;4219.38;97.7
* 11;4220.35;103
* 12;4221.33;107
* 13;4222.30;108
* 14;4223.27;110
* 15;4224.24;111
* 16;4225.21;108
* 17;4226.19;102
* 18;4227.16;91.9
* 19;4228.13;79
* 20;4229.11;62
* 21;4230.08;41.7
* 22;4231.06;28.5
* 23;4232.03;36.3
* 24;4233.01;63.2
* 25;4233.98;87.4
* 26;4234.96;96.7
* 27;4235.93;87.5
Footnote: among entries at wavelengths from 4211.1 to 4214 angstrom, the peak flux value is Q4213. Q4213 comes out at 95.2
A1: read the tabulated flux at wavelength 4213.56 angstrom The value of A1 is 95.2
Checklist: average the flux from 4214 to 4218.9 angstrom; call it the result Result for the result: 97.4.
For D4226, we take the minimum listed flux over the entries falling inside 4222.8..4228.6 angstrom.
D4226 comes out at 79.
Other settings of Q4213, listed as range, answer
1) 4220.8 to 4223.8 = 110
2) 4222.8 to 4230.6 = 111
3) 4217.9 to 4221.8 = 107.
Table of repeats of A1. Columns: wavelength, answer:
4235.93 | 87.5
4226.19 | 102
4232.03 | 36.3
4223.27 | 110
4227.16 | 91.9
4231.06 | 28.5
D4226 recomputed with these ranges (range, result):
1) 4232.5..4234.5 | 63.2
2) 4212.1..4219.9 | 92.5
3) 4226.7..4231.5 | 28.5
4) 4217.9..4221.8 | 96.2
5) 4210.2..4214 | 91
